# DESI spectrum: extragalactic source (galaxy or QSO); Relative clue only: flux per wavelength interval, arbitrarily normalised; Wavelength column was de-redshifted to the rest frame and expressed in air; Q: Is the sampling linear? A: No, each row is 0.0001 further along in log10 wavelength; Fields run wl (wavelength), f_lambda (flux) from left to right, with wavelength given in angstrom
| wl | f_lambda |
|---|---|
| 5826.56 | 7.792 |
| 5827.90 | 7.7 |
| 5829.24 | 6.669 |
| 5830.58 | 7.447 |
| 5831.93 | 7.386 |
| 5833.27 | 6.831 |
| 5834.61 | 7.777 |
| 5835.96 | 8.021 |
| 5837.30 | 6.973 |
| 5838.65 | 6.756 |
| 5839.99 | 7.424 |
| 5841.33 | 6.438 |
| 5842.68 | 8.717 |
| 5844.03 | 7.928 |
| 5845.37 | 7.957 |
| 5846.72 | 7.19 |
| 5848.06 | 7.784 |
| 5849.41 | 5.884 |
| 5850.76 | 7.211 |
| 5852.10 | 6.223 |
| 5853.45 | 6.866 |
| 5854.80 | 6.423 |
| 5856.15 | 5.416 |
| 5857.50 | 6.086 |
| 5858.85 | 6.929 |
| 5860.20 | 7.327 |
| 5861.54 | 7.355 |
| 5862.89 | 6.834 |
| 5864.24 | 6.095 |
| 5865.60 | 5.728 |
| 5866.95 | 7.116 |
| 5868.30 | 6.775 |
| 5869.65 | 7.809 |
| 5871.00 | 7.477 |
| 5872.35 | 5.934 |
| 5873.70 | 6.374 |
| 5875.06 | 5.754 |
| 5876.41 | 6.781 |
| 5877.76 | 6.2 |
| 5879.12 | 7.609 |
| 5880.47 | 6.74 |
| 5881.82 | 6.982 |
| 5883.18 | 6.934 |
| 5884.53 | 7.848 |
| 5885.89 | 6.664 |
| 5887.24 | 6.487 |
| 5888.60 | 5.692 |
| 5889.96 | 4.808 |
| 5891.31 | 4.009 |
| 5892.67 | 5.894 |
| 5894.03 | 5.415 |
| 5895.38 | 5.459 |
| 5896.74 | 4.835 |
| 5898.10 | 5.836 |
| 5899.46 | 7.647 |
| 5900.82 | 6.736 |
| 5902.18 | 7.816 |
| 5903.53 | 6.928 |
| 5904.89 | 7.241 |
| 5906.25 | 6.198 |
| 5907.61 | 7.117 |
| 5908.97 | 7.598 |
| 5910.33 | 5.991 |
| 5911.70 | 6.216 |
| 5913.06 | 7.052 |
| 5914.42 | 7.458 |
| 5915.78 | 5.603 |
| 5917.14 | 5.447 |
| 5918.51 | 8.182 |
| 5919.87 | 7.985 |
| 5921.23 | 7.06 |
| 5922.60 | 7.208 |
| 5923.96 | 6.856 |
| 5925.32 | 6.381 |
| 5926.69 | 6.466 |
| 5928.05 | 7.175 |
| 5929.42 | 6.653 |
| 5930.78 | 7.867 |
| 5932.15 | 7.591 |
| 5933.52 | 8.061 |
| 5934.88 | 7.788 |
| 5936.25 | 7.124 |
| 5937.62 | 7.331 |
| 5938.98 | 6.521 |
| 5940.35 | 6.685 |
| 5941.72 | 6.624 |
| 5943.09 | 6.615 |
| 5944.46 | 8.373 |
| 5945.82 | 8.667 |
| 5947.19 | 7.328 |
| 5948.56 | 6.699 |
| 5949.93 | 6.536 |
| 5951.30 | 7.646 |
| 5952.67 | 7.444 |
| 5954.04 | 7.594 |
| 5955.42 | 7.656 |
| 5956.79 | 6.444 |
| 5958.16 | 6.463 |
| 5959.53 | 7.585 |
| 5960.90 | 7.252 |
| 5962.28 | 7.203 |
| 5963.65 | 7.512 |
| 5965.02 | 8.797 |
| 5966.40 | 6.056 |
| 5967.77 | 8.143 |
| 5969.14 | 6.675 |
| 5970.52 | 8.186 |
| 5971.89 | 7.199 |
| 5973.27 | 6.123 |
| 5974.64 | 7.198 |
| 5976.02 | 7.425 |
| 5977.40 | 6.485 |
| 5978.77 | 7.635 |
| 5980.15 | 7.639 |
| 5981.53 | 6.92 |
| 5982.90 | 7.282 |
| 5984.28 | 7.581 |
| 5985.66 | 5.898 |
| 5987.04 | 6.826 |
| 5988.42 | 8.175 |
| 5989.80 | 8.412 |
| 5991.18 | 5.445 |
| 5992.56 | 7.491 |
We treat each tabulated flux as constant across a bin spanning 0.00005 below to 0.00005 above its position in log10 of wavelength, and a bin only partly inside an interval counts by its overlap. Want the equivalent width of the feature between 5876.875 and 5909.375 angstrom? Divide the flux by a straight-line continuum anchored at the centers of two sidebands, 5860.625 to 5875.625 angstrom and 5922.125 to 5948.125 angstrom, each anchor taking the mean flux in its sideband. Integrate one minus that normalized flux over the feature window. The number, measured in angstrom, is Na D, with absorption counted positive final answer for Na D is 2.1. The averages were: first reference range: 6.68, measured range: 6.44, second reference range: 7.22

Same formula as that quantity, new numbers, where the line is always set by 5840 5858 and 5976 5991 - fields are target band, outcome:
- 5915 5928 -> 0.5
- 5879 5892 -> 1.3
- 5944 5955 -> -0.6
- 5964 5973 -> -0.3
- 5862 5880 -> 0.9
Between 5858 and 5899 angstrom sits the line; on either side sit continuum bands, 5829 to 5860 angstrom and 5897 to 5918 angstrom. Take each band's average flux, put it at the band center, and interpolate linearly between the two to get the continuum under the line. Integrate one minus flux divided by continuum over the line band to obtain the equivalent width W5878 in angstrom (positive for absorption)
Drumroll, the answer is 2.85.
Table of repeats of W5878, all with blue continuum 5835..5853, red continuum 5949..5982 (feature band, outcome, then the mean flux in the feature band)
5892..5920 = 2.6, 6.58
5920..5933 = 0.3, 7.08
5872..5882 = 1.0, 6.55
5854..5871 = 1.3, 6.69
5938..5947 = 0.0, 7.26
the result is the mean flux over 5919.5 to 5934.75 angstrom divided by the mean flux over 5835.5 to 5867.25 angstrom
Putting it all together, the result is 1.04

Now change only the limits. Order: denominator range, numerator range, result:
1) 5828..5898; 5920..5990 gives 1.08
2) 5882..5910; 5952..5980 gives 1.14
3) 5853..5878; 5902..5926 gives 1.04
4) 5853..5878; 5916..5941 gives 1.08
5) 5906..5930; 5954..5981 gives 1.06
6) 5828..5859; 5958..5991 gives 1.03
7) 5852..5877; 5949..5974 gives 1.10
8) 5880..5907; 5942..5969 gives 1.16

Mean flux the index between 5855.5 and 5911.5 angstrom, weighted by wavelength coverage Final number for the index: 6.5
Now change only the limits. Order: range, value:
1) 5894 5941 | 6.86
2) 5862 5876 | 6.6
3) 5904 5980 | 7.14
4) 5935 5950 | 7.19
